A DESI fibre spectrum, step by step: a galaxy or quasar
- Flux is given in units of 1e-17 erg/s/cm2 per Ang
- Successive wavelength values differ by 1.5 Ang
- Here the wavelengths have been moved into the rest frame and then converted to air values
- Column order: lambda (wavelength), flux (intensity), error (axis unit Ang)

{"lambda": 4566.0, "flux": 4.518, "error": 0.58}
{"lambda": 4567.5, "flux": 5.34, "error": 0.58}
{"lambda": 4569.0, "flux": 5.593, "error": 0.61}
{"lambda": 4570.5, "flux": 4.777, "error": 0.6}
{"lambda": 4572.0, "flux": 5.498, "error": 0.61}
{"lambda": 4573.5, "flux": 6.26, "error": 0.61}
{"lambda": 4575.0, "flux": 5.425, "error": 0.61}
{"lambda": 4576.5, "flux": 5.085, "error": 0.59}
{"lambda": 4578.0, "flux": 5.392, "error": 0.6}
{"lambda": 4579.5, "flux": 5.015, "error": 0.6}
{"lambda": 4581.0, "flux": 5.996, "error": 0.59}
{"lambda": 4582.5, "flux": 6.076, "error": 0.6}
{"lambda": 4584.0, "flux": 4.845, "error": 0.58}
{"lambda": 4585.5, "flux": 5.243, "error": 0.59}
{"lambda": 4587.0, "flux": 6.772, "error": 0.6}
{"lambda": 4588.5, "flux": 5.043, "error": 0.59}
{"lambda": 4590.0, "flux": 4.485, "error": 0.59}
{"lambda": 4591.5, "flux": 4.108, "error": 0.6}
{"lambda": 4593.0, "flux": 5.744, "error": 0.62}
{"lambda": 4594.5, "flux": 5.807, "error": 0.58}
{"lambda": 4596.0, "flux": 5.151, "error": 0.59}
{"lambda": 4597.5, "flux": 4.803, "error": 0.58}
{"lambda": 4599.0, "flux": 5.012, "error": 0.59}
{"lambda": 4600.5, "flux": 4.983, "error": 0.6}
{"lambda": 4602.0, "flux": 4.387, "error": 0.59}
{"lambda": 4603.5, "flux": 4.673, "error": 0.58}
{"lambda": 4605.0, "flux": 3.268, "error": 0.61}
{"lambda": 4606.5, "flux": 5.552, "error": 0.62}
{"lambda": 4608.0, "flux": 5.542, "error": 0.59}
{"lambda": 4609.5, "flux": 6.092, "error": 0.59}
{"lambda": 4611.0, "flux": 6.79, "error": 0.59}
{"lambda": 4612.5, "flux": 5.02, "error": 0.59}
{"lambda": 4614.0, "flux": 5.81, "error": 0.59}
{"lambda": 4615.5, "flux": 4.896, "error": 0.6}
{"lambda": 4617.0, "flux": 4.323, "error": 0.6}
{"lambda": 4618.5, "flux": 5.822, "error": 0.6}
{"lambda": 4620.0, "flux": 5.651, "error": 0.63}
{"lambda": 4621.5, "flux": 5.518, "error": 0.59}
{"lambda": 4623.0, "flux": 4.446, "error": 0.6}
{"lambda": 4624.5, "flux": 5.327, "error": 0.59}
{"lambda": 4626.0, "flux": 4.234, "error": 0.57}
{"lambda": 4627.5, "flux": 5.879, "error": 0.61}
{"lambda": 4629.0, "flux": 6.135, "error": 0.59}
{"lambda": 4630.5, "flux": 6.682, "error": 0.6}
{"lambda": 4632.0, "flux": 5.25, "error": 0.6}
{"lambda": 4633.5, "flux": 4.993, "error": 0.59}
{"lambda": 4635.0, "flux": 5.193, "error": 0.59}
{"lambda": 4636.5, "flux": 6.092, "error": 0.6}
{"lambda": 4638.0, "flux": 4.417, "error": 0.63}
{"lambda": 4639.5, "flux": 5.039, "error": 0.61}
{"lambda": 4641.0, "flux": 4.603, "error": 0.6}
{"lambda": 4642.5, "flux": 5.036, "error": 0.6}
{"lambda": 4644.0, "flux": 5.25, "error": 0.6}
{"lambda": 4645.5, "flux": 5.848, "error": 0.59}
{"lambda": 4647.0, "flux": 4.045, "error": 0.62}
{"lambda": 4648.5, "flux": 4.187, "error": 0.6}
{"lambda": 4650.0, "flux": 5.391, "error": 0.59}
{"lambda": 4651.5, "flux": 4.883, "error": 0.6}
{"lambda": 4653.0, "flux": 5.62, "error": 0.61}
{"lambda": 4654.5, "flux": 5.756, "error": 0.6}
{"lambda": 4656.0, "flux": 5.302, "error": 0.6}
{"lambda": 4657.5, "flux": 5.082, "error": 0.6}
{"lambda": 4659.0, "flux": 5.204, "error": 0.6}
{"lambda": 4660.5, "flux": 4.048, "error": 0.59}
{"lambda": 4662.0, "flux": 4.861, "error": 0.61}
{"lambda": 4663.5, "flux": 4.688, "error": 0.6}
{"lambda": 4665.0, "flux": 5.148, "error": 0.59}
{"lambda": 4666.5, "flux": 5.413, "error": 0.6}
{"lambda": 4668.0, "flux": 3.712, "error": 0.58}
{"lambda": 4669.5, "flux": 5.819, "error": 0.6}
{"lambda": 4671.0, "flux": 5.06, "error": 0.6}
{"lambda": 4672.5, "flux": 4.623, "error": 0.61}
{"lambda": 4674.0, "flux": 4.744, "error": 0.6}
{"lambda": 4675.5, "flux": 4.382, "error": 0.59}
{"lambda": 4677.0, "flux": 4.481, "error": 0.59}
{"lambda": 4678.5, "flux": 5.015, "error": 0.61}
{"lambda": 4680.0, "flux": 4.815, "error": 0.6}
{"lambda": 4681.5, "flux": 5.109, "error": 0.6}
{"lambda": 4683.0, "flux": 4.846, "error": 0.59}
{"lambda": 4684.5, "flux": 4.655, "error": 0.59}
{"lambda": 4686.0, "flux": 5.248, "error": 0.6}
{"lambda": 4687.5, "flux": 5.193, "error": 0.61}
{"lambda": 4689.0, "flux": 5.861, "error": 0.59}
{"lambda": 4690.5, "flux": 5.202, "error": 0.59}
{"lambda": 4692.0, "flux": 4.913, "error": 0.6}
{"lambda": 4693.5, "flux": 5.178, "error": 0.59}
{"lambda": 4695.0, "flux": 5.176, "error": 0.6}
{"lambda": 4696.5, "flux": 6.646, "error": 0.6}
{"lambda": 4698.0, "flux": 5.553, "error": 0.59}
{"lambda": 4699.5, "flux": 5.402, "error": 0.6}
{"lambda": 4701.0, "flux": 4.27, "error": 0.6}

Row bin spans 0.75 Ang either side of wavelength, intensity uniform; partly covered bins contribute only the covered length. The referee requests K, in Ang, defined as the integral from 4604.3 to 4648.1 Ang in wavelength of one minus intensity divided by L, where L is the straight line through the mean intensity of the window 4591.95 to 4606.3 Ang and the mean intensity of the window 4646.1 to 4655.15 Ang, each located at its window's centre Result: -2.9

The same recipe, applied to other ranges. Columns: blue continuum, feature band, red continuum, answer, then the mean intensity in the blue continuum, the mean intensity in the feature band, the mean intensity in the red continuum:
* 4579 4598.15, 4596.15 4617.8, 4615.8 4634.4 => 1.00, 5.32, 5.09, 5.34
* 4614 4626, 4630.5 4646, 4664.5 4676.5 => -0.64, 5.13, 5.23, 4.85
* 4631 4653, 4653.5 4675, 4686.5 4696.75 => 1.00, 5.06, 4.96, 5.39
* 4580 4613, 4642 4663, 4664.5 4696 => 0.18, 5.25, 5.03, 4.99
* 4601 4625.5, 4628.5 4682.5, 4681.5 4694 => 1.13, 5.18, 5.05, 5.13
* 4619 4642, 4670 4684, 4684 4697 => 1.37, 5.3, 4.8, 5.33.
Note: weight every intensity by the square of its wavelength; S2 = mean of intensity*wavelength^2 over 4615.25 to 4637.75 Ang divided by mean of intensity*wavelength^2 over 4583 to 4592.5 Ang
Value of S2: 1.06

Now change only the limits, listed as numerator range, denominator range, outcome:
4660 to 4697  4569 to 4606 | 1.00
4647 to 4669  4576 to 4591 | 0.95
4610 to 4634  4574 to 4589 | 1.00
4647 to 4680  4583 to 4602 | 0.98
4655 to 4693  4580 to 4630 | 0.97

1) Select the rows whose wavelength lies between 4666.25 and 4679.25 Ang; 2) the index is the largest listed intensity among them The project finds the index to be 5.819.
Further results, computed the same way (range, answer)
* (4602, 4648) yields 6.79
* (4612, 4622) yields 5.822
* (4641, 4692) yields 5.861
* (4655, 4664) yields 5.302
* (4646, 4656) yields 5.756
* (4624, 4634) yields 6.682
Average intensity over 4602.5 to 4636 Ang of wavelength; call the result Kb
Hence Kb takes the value 5.32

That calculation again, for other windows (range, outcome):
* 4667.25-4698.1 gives 5.05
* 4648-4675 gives 4.98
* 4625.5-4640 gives 5.42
